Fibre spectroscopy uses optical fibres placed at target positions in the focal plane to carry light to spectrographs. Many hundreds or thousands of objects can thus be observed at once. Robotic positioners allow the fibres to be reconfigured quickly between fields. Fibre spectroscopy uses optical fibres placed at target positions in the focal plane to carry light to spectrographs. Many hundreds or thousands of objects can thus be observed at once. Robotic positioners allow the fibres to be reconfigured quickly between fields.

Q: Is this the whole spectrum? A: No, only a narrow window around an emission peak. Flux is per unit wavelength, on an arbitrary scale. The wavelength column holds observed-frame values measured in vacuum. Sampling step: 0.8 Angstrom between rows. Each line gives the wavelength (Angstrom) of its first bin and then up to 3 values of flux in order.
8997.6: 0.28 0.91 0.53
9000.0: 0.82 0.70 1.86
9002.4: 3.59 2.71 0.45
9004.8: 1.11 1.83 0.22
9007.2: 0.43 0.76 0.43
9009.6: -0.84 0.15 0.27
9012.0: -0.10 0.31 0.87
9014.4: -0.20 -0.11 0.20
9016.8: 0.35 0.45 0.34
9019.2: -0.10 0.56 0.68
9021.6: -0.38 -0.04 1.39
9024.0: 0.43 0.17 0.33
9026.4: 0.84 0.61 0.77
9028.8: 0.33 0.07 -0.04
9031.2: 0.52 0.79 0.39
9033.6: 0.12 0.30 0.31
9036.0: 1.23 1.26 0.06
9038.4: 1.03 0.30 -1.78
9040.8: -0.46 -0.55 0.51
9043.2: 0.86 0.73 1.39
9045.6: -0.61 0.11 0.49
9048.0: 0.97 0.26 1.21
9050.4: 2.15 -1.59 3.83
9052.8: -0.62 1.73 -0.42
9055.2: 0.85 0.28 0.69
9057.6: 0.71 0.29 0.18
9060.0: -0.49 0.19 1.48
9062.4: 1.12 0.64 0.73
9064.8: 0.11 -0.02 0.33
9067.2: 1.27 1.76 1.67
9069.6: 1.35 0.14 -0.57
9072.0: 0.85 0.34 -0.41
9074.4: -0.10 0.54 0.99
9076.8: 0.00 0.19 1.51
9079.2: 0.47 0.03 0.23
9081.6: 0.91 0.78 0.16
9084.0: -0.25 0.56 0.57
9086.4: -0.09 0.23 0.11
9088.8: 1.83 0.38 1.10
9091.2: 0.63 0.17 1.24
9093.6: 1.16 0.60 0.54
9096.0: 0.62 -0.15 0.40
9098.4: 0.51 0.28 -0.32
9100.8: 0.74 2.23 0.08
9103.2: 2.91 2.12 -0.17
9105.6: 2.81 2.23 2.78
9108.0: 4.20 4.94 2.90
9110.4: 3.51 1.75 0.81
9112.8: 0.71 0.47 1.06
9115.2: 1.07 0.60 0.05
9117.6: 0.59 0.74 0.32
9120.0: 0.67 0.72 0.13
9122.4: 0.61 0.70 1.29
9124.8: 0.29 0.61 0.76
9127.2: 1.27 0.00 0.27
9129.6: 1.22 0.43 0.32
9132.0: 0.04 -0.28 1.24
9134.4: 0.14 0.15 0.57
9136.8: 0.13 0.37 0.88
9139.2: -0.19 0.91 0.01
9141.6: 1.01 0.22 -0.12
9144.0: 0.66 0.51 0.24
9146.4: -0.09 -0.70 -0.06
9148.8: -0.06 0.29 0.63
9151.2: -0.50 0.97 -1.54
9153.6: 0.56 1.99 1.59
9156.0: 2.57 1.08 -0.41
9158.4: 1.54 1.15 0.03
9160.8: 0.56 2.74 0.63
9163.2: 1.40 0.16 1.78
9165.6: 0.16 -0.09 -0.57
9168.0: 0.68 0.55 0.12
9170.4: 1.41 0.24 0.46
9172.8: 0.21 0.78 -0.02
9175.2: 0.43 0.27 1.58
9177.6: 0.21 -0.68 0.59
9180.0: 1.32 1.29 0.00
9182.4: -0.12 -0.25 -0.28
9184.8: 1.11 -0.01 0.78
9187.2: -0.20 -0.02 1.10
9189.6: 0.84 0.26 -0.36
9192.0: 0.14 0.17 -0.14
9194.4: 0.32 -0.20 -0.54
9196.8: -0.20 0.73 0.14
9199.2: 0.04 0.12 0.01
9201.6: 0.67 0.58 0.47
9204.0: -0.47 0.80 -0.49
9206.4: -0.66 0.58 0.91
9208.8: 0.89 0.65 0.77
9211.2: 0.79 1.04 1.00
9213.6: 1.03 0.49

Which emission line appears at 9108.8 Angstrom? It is Hgamma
